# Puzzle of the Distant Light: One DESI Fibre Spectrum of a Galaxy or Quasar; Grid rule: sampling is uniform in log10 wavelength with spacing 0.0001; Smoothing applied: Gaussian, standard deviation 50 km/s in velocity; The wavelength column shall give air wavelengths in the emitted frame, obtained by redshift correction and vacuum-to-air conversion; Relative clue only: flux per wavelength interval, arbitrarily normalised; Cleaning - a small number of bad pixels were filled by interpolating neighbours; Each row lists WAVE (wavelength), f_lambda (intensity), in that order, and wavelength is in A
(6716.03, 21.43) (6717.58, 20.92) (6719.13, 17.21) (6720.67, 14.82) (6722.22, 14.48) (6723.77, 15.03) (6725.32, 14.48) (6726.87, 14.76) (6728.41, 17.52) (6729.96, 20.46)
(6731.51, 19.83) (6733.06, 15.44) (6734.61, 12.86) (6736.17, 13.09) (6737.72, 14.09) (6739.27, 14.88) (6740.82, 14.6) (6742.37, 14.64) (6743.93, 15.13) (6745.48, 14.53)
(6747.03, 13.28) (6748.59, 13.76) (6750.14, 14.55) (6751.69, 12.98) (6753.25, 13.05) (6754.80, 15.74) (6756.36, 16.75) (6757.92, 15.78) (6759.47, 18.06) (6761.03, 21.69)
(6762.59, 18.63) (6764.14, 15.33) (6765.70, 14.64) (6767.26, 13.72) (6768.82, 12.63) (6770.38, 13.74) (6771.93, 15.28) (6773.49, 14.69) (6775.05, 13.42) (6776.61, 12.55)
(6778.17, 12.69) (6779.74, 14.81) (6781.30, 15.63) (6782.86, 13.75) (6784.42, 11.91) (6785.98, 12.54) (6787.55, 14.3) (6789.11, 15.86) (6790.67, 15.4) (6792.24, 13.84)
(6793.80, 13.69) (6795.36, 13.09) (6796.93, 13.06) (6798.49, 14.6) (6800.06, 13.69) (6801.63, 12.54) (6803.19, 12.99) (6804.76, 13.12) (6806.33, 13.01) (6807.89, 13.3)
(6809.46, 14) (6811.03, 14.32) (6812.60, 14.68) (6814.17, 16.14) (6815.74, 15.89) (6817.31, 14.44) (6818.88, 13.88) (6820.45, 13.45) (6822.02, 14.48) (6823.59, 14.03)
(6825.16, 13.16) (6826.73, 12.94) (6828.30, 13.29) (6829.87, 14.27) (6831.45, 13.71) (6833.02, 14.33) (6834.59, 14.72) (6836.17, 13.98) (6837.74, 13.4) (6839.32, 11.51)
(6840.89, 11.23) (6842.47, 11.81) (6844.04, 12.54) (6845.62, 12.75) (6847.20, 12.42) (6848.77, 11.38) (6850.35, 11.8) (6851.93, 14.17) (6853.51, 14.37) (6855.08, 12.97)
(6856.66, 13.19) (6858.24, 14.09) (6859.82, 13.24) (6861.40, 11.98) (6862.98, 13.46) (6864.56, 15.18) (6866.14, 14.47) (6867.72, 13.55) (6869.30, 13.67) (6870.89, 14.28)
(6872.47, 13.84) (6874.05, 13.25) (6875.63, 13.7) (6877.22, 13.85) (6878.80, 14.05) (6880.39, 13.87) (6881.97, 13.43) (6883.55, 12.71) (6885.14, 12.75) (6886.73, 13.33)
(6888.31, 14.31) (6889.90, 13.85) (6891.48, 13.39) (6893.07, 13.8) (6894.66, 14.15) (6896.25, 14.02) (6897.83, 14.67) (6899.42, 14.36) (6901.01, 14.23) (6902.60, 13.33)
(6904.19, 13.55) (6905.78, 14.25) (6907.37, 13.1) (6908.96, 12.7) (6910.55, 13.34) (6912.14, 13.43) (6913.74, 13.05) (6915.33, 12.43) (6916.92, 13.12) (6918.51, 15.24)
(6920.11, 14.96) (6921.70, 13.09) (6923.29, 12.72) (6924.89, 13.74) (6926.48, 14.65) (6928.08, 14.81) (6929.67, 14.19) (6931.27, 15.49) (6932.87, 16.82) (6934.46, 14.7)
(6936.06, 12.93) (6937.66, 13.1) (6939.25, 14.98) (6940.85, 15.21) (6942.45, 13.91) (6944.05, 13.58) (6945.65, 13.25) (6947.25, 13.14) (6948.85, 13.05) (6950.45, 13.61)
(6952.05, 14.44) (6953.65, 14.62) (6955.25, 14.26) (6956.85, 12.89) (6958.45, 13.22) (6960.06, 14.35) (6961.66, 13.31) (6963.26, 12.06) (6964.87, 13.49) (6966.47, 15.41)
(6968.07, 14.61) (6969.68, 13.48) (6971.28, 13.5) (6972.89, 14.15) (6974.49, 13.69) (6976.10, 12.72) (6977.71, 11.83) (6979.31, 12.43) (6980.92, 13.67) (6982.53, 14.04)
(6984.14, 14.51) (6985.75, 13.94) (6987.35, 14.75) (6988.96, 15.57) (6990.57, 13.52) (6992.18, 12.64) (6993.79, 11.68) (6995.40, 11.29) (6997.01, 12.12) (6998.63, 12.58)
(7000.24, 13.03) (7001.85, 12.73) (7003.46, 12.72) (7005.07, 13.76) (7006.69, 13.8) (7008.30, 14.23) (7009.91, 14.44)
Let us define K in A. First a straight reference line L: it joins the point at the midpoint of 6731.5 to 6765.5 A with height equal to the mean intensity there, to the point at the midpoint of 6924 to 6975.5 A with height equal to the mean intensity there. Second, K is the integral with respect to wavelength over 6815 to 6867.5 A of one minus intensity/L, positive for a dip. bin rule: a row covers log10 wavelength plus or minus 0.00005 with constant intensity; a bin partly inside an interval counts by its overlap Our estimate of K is 4.6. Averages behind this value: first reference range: 15.3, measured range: 13.4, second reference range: 14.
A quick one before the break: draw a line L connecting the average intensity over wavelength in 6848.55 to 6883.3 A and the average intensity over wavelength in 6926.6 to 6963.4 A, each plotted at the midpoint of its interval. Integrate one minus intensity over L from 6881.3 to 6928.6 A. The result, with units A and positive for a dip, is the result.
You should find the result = 0.4 A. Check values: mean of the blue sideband 13.6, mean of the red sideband 14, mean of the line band 13.7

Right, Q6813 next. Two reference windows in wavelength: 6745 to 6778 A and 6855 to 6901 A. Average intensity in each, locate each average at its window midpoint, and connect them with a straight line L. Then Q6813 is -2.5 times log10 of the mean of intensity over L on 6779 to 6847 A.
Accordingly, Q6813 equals 0.05 mag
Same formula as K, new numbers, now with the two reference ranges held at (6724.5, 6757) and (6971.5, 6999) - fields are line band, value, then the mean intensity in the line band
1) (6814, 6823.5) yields -0.1 A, 14.6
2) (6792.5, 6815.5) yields 1.3 A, 13.8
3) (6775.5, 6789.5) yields 1.0 A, 13.7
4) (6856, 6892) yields 1.1 A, 13.6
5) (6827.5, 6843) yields 1.2 A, 13.2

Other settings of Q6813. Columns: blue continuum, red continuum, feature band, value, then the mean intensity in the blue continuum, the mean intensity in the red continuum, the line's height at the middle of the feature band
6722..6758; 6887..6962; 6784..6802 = 0.07 mag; 15.1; 13.9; 14.7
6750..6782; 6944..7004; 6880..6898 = 0.03 mag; 15.1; 13.4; 14.1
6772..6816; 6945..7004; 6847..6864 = 0.06 mag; 13.9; 13.4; 13.7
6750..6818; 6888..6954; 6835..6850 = 0.15 mag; 14.5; 13.9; 14.2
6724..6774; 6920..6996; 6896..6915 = 0.04 mag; 15.3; 13.8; 14.2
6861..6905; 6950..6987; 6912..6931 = -0.01 mag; 13.8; 13.7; 13.7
